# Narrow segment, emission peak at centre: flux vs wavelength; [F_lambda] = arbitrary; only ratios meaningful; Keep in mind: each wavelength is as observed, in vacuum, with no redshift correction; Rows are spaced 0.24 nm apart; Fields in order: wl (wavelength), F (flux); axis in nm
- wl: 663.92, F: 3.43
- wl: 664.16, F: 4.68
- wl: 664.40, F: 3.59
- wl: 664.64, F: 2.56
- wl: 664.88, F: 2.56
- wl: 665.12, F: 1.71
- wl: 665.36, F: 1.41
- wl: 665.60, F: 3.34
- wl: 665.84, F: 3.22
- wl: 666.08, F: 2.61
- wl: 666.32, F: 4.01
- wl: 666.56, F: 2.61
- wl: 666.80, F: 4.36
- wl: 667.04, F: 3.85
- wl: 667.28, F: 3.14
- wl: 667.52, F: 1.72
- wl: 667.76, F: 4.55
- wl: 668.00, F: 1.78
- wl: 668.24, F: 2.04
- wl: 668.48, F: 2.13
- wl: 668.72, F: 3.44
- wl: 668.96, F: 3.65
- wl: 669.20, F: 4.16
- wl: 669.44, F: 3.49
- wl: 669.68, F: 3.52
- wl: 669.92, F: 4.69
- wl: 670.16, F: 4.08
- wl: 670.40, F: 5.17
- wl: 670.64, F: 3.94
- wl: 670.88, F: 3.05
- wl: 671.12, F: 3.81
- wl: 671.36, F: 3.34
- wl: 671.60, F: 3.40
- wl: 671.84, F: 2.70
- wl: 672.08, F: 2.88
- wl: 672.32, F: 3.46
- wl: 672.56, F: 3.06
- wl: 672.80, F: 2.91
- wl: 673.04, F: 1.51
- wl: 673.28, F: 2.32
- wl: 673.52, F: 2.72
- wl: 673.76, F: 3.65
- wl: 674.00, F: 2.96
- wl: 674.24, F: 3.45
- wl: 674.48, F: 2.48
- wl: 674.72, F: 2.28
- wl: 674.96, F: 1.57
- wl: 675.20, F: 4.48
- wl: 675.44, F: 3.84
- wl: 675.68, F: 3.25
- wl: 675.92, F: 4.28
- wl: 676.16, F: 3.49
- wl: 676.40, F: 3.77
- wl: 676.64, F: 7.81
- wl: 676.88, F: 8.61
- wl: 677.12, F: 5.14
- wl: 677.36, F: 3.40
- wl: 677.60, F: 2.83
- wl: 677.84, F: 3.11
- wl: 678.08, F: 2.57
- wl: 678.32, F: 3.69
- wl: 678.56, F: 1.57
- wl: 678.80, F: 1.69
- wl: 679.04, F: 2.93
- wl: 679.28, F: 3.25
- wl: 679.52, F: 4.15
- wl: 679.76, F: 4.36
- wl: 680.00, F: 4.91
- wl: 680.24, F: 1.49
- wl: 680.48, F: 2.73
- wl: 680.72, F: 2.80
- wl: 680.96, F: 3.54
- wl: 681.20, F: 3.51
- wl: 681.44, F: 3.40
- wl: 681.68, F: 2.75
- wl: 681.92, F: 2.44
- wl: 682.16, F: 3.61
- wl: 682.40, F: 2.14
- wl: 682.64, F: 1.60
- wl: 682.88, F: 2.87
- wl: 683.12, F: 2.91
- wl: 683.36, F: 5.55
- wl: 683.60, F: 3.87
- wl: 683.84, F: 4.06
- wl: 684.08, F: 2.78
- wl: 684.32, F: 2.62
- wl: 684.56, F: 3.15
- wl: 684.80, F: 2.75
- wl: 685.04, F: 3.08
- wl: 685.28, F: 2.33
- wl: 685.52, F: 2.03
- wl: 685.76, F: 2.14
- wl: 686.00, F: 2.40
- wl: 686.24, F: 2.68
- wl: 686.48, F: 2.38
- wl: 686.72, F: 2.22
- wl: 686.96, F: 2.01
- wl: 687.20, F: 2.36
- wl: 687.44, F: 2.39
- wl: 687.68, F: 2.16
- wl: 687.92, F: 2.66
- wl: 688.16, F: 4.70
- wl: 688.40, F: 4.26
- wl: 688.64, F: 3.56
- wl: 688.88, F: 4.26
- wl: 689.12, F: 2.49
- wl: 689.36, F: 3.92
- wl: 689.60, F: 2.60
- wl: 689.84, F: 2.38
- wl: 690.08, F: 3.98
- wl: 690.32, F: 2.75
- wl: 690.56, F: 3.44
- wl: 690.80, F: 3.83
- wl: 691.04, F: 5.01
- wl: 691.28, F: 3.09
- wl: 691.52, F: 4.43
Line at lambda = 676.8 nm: [O III] 5007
